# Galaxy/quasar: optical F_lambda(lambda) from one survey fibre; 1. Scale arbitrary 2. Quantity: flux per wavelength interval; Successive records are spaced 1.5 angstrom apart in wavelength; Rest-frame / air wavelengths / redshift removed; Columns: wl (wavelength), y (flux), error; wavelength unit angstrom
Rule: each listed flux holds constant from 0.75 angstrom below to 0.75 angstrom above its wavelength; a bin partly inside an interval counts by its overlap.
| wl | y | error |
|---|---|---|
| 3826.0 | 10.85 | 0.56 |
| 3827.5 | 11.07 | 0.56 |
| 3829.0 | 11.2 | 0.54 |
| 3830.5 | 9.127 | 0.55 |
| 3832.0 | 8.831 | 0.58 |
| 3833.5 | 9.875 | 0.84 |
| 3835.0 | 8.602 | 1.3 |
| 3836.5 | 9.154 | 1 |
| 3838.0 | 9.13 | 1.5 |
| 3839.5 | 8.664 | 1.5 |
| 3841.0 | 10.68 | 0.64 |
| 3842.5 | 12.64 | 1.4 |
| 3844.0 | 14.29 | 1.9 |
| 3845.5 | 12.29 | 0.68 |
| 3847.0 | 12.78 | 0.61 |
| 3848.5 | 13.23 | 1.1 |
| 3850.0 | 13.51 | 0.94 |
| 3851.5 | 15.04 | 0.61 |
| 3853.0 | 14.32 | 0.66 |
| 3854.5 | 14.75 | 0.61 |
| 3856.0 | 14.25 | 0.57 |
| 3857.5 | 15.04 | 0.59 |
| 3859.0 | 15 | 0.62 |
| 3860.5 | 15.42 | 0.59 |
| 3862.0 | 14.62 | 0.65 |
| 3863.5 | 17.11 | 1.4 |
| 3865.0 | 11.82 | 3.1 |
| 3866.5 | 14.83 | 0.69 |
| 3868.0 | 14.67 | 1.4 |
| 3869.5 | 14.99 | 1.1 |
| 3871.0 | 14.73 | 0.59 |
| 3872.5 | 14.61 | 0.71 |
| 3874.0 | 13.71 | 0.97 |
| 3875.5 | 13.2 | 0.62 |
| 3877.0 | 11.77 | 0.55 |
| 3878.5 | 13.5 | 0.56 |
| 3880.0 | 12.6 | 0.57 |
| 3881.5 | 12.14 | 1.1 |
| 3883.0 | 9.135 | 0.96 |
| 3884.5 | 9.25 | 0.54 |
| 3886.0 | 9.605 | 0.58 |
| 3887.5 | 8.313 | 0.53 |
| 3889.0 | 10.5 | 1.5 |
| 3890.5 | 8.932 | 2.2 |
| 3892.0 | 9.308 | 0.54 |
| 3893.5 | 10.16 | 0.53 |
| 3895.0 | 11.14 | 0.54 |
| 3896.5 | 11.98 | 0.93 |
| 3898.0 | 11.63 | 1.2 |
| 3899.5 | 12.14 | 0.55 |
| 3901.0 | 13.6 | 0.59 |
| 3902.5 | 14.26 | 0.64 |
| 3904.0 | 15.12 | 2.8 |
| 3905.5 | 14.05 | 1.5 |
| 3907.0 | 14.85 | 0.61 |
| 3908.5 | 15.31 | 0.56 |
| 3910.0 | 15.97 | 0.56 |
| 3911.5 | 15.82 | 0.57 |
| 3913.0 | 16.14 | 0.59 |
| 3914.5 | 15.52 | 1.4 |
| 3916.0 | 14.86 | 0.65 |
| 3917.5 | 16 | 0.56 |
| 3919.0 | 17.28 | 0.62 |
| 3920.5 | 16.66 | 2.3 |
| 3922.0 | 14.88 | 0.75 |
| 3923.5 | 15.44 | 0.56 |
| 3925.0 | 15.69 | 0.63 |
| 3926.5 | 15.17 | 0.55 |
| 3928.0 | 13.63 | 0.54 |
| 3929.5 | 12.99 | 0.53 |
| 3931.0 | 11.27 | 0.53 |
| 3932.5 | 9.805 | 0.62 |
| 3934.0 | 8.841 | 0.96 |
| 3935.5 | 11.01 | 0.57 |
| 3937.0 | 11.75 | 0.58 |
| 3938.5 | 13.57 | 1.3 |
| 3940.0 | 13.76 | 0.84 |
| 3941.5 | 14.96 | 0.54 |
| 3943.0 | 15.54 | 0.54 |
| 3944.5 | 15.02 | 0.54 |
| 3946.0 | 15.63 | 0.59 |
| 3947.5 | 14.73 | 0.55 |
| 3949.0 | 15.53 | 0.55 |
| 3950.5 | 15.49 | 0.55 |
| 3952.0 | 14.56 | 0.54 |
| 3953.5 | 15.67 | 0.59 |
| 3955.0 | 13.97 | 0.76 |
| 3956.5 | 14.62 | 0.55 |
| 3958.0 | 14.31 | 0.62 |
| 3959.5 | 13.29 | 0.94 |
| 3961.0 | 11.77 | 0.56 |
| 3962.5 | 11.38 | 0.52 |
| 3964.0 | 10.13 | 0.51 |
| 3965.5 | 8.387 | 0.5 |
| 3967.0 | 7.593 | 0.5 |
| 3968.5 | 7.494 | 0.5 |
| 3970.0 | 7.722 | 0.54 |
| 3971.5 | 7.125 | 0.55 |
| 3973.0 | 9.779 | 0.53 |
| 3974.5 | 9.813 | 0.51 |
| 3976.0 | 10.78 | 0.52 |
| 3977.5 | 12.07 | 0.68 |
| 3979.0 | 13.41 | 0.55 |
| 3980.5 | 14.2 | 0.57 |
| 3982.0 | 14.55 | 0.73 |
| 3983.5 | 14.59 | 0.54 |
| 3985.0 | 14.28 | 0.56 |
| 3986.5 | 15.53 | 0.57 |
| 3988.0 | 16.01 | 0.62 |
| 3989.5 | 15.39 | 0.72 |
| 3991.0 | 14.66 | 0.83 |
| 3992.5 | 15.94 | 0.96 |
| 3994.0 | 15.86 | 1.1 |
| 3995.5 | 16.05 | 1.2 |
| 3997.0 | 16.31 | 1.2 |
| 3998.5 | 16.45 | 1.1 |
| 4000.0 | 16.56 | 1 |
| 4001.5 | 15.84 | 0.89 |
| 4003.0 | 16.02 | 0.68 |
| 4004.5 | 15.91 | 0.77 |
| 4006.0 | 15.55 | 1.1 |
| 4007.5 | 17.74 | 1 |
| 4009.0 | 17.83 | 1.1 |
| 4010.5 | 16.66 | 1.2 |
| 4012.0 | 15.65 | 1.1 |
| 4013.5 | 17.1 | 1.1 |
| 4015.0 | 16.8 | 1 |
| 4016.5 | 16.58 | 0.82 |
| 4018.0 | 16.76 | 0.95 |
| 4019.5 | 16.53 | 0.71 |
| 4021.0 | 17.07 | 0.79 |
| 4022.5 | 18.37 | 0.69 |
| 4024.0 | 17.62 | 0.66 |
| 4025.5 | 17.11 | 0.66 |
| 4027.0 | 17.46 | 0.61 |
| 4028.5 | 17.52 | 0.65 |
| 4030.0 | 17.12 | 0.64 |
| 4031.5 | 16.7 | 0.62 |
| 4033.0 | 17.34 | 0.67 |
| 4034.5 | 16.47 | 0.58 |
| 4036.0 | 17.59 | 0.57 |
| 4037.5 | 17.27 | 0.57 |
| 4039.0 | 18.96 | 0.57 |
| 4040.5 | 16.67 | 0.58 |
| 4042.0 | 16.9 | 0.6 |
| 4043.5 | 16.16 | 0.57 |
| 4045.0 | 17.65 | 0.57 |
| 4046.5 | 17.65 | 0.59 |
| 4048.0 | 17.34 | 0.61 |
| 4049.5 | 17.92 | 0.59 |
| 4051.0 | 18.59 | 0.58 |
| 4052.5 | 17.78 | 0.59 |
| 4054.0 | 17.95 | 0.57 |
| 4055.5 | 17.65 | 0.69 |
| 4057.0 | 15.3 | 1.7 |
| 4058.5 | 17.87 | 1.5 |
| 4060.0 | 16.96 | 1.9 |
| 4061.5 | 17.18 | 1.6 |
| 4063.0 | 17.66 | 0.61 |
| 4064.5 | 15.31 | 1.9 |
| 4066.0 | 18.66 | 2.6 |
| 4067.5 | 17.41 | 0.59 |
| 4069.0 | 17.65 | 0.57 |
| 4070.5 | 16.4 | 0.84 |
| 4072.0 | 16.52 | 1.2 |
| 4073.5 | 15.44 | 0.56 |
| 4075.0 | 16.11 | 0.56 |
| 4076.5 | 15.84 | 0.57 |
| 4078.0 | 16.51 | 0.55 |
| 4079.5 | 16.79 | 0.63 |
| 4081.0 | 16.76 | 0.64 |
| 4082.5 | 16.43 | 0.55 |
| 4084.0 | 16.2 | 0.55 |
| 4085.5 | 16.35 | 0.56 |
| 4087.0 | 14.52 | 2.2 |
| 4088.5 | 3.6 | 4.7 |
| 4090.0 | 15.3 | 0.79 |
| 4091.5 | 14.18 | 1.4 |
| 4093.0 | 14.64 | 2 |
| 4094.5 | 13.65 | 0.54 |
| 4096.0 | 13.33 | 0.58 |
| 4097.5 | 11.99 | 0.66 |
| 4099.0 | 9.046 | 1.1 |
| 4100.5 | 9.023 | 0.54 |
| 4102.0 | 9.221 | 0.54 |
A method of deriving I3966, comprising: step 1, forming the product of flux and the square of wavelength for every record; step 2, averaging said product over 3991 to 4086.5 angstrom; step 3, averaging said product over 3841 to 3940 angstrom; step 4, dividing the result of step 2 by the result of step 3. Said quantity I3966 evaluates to 1.36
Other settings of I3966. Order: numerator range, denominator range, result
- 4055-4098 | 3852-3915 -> 1.30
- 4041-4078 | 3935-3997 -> 1.36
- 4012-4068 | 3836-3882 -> 1.41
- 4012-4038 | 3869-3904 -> 1.55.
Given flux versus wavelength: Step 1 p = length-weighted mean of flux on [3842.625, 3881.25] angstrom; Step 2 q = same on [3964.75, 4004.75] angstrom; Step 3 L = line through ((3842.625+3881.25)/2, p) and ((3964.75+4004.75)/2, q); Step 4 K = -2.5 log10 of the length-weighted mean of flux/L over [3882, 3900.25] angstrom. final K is 0.33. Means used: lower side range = 14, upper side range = 13.2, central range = 10.2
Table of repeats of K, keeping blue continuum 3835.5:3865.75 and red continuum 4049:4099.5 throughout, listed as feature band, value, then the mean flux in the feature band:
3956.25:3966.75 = 0.23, 11.6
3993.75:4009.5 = -0.10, 16.4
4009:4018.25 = -0.11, 16.7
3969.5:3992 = 0.15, 12.8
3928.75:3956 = 0.05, 13.6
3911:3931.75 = -0.08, 15.1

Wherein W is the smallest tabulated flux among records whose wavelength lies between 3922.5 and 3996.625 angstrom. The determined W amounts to 7.125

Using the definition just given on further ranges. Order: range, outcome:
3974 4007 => 9.813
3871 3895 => 8.313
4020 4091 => 3.6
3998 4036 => 15.55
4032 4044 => 16.16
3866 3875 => 13.71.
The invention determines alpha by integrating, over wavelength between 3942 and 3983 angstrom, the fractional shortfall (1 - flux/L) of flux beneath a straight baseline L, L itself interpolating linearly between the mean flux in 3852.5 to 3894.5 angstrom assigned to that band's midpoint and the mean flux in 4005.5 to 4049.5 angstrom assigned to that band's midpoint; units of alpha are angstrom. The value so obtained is 7.59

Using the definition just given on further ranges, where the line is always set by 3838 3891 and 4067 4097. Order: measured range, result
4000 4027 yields -4.42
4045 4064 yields -3.35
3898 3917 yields -1.95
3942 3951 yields -1.04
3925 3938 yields 1.44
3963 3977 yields 5.12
